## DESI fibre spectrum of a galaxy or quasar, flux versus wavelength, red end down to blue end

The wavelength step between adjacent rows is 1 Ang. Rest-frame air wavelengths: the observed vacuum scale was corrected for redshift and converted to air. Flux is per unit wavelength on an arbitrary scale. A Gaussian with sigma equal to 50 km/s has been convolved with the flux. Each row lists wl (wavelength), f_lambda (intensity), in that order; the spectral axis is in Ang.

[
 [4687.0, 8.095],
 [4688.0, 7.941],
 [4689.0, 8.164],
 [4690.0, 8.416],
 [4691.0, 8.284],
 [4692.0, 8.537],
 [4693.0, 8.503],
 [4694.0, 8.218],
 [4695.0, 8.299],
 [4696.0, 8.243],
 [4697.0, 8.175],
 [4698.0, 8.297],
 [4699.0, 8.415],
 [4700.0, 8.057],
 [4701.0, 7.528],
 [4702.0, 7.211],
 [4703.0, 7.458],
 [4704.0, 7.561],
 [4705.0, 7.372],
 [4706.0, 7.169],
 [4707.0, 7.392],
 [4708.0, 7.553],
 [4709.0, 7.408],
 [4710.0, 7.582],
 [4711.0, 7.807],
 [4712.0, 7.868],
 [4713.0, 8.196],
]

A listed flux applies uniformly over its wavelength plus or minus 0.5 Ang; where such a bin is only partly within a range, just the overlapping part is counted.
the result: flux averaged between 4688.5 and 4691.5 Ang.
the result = 8.29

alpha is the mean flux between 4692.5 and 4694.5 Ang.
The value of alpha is 8.36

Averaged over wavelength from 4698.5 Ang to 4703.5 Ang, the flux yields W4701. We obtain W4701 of 7.73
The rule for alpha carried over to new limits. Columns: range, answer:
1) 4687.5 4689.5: 8.05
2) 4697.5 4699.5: 8.36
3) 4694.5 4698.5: 8.25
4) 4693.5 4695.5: 8.26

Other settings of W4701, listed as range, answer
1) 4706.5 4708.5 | 7.47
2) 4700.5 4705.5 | 7.43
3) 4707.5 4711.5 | 7.59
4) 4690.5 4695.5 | 8.37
